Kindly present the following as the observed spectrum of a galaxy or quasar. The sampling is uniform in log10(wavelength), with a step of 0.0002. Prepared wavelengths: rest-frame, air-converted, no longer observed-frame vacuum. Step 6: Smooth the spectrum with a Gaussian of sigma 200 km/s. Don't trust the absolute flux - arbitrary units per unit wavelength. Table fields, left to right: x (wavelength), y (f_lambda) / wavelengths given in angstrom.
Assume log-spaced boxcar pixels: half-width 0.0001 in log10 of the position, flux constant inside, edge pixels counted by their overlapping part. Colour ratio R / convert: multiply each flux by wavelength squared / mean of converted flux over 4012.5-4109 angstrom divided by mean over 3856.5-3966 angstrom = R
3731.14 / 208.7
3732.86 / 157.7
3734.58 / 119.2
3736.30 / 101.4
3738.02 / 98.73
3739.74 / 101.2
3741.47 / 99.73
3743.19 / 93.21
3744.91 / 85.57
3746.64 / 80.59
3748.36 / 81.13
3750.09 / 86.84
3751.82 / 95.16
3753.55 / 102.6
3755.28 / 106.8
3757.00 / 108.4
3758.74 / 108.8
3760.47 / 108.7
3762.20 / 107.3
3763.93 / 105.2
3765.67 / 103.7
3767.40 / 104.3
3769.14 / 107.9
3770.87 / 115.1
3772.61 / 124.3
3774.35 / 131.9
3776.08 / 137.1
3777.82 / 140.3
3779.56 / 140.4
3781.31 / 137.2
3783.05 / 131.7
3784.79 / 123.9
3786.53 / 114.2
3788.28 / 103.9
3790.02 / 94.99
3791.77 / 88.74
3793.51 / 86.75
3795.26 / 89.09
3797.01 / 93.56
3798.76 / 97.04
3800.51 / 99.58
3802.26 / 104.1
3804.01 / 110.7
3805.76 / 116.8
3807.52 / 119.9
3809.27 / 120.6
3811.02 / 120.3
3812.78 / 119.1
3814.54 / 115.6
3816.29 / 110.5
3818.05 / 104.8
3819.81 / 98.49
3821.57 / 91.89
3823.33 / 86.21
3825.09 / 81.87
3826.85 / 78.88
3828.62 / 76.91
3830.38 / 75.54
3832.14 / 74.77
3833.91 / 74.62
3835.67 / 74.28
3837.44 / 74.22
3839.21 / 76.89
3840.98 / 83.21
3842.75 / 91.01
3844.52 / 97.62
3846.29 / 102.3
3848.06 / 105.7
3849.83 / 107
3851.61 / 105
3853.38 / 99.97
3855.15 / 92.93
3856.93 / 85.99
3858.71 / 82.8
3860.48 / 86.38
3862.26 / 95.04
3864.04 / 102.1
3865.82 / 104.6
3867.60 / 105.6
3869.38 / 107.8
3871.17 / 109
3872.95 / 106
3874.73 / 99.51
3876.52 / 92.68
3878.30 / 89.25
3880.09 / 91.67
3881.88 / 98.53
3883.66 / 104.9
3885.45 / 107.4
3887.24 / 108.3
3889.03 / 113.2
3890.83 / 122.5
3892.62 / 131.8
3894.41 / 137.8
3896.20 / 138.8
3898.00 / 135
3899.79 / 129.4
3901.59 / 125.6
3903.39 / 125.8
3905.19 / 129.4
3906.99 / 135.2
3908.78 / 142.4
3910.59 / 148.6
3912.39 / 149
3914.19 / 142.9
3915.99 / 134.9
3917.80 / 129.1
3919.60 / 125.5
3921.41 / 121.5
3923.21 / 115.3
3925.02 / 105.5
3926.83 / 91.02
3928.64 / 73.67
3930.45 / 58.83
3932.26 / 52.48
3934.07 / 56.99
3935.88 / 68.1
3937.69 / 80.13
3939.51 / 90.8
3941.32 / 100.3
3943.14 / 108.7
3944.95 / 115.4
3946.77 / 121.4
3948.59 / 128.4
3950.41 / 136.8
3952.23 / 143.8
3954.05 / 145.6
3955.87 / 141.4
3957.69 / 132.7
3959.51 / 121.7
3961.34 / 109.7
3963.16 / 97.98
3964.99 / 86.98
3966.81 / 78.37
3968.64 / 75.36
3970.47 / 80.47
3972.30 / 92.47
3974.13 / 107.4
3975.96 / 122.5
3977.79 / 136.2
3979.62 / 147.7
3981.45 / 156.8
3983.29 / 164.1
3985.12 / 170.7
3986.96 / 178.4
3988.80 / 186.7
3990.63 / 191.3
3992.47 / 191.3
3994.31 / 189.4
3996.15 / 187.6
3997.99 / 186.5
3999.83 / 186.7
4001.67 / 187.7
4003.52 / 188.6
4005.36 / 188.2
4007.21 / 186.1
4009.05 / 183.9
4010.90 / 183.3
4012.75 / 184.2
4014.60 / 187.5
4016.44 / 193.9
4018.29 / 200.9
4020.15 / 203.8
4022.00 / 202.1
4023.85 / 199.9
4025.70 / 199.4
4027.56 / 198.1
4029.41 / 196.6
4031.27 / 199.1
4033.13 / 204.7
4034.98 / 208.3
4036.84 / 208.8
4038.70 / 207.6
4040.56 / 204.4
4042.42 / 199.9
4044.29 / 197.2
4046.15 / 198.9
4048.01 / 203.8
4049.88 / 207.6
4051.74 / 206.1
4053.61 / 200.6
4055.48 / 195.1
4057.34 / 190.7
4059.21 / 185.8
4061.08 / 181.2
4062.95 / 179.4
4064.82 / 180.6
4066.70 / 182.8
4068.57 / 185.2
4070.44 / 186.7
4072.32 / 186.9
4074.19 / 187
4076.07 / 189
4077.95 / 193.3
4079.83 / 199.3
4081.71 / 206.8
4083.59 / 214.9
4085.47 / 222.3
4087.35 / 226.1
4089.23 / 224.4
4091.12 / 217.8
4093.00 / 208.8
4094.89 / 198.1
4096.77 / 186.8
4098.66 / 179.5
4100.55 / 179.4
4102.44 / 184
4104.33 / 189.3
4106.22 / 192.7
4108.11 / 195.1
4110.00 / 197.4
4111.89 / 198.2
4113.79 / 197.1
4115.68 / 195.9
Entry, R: 1.91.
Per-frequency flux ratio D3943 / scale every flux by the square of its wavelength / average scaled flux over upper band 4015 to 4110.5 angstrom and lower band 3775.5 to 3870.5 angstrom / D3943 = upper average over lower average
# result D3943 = 2.22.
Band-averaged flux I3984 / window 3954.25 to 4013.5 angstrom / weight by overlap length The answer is 151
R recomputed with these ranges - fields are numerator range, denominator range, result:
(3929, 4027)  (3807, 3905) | 1.51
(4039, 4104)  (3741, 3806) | 2.14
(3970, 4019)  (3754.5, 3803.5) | 1.71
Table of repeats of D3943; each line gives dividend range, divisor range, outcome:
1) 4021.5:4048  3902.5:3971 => 1.92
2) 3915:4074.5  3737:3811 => 1.64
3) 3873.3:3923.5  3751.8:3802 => 1.18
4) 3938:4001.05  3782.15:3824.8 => 1.40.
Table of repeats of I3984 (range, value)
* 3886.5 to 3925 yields 130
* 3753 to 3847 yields 104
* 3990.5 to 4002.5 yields 189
